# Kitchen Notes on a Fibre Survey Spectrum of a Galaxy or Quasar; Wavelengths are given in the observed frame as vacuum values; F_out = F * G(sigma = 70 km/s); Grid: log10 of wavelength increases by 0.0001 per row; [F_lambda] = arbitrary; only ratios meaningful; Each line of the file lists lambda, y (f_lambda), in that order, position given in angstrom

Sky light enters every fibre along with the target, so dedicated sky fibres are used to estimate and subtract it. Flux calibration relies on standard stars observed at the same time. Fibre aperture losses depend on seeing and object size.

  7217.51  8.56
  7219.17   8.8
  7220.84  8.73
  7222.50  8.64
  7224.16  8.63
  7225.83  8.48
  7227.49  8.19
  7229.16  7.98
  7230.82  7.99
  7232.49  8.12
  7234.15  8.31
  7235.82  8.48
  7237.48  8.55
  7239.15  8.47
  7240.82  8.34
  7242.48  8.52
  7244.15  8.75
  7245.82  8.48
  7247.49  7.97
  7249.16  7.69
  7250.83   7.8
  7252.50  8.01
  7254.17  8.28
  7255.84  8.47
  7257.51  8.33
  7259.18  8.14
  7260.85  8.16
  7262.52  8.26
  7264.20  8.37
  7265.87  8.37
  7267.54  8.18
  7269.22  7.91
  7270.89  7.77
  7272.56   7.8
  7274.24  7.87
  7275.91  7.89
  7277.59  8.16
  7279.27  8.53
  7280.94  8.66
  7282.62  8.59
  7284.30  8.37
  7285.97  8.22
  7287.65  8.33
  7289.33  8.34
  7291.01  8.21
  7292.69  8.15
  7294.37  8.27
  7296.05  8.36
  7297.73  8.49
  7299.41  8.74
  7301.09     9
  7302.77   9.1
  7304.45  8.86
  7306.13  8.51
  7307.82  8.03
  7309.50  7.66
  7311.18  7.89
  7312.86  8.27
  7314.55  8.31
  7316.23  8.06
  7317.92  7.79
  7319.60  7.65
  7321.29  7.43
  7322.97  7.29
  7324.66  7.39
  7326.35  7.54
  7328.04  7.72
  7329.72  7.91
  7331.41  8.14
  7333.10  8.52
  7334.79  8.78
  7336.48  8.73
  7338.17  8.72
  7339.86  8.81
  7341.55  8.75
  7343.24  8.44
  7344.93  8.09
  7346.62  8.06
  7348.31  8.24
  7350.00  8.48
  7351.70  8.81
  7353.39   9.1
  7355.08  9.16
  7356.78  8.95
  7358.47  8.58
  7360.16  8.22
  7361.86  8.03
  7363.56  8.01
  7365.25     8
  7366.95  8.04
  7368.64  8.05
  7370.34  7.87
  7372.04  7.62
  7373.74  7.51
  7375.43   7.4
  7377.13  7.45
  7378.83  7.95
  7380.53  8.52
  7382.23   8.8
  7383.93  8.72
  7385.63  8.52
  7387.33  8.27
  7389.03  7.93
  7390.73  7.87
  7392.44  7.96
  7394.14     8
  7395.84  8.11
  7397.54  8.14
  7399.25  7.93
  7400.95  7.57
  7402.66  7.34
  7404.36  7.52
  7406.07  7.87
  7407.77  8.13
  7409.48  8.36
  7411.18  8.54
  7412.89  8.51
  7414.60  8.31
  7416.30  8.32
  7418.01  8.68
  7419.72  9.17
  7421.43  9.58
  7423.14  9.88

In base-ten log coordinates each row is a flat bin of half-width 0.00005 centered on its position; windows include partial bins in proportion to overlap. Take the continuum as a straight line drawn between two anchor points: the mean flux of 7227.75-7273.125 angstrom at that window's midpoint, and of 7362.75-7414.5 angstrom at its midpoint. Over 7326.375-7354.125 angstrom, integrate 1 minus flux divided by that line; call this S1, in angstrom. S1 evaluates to -1.2 angstrom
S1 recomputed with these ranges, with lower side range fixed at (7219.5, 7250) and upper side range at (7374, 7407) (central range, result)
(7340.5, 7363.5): -1.2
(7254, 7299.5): 0.0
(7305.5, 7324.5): 0.7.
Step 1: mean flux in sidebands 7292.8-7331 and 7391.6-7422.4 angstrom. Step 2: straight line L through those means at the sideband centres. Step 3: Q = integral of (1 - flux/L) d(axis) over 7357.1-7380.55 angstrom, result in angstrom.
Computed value 0.67 angstrom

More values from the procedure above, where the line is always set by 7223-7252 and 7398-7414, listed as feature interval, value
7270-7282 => 0.2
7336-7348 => -0.6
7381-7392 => -0.4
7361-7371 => 0.1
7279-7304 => -1.0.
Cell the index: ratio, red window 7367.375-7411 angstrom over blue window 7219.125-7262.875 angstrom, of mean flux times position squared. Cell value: 1.00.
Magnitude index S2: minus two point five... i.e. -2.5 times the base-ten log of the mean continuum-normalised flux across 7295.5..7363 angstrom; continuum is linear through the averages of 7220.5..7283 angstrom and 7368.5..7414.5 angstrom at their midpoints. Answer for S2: -0.03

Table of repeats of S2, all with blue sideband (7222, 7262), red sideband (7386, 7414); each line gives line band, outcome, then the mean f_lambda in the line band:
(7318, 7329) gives 0.08 mag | 7.53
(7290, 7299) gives -0.02 mag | 8.32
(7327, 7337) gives -0.02 mag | 8.27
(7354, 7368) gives -0.04 mag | 8.38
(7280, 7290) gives -0.03 mag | 8.42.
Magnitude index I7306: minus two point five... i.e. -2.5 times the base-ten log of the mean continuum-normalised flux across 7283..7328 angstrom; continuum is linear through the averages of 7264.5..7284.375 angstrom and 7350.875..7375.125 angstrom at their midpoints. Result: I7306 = 0.01 mag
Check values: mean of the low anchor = 8.17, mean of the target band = 8.16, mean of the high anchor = 8.26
